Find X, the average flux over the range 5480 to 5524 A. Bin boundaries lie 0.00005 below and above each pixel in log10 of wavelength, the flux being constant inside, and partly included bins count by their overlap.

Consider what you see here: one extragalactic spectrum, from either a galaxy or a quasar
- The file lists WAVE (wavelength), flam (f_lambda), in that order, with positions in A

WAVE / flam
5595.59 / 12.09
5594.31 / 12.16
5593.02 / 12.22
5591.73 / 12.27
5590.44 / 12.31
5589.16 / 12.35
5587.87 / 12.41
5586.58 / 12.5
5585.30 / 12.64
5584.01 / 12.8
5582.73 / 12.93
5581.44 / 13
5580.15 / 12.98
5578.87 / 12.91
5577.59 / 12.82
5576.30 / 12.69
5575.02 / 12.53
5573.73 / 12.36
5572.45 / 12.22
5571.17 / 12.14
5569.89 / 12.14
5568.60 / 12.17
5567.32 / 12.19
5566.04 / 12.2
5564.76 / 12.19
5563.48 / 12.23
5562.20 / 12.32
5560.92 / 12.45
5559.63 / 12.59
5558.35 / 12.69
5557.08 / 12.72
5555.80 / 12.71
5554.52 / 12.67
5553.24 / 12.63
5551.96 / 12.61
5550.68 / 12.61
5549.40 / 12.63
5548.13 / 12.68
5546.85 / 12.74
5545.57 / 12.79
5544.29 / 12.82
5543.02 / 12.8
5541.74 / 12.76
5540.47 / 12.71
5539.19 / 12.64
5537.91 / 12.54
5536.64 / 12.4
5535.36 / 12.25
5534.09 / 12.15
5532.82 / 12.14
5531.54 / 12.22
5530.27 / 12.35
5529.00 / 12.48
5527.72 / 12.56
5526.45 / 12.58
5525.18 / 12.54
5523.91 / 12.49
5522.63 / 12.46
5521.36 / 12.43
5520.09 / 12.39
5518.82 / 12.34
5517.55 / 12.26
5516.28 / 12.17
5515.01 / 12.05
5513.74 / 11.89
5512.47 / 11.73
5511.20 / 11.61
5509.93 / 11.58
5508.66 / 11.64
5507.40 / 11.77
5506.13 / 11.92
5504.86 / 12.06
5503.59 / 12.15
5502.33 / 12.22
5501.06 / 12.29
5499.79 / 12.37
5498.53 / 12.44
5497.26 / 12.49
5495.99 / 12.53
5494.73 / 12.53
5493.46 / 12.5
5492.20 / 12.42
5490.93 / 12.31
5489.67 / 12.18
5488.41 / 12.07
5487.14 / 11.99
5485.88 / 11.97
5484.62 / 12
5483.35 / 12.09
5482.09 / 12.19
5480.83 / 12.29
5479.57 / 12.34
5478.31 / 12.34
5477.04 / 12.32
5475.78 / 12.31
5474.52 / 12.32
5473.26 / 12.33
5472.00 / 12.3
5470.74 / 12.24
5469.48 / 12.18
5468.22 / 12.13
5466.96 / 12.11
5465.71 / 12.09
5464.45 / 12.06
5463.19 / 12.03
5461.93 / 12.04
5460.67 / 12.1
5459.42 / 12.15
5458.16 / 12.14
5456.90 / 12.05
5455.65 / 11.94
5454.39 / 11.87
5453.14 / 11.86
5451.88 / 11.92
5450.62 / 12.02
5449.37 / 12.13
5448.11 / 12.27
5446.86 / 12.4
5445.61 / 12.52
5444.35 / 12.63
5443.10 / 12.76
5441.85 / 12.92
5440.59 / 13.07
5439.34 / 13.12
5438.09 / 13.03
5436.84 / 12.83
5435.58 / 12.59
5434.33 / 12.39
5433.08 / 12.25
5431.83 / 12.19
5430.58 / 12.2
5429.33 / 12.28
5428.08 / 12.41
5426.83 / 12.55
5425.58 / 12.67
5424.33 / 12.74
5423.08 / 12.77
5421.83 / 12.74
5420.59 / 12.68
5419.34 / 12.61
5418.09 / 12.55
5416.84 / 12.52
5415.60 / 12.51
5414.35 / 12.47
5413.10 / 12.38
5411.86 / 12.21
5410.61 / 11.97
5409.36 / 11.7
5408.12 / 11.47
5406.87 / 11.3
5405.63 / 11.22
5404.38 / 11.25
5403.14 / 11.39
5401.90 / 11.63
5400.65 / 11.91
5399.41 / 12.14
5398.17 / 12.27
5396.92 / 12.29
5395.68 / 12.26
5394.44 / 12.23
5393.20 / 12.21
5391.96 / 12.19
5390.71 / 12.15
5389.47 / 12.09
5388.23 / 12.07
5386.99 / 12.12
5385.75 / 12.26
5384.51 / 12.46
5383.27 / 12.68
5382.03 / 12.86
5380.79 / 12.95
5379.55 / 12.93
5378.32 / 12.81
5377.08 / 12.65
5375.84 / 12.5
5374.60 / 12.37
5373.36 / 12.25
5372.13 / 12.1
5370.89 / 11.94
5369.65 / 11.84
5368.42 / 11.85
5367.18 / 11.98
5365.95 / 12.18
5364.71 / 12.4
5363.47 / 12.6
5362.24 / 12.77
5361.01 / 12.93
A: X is 12.2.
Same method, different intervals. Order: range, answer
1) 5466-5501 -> 12.3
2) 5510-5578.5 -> 12.4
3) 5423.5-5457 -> 12.4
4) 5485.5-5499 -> 12.3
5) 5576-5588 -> 12.8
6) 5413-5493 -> 12.3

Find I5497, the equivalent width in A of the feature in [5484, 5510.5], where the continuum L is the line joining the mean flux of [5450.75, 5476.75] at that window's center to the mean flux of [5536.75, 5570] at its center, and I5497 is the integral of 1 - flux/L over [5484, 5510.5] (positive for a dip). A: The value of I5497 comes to 0.2 A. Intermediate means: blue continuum 12.1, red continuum 12.5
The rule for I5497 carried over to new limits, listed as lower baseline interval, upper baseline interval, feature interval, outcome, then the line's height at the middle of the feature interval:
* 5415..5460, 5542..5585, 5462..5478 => 0.37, 12.5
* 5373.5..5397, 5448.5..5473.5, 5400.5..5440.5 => -0.06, 12.3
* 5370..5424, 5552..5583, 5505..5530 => 0.56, 12.4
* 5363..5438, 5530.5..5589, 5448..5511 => 1.30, 12.4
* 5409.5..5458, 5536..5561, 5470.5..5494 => 0.55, 12.5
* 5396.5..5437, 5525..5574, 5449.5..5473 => 0.43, 12.3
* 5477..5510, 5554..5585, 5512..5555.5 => -0.32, 12.4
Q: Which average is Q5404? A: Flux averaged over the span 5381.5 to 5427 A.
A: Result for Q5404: 12.2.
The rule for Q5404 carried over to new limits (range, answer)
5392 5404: 12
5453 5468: 12.1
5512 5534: 12.3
